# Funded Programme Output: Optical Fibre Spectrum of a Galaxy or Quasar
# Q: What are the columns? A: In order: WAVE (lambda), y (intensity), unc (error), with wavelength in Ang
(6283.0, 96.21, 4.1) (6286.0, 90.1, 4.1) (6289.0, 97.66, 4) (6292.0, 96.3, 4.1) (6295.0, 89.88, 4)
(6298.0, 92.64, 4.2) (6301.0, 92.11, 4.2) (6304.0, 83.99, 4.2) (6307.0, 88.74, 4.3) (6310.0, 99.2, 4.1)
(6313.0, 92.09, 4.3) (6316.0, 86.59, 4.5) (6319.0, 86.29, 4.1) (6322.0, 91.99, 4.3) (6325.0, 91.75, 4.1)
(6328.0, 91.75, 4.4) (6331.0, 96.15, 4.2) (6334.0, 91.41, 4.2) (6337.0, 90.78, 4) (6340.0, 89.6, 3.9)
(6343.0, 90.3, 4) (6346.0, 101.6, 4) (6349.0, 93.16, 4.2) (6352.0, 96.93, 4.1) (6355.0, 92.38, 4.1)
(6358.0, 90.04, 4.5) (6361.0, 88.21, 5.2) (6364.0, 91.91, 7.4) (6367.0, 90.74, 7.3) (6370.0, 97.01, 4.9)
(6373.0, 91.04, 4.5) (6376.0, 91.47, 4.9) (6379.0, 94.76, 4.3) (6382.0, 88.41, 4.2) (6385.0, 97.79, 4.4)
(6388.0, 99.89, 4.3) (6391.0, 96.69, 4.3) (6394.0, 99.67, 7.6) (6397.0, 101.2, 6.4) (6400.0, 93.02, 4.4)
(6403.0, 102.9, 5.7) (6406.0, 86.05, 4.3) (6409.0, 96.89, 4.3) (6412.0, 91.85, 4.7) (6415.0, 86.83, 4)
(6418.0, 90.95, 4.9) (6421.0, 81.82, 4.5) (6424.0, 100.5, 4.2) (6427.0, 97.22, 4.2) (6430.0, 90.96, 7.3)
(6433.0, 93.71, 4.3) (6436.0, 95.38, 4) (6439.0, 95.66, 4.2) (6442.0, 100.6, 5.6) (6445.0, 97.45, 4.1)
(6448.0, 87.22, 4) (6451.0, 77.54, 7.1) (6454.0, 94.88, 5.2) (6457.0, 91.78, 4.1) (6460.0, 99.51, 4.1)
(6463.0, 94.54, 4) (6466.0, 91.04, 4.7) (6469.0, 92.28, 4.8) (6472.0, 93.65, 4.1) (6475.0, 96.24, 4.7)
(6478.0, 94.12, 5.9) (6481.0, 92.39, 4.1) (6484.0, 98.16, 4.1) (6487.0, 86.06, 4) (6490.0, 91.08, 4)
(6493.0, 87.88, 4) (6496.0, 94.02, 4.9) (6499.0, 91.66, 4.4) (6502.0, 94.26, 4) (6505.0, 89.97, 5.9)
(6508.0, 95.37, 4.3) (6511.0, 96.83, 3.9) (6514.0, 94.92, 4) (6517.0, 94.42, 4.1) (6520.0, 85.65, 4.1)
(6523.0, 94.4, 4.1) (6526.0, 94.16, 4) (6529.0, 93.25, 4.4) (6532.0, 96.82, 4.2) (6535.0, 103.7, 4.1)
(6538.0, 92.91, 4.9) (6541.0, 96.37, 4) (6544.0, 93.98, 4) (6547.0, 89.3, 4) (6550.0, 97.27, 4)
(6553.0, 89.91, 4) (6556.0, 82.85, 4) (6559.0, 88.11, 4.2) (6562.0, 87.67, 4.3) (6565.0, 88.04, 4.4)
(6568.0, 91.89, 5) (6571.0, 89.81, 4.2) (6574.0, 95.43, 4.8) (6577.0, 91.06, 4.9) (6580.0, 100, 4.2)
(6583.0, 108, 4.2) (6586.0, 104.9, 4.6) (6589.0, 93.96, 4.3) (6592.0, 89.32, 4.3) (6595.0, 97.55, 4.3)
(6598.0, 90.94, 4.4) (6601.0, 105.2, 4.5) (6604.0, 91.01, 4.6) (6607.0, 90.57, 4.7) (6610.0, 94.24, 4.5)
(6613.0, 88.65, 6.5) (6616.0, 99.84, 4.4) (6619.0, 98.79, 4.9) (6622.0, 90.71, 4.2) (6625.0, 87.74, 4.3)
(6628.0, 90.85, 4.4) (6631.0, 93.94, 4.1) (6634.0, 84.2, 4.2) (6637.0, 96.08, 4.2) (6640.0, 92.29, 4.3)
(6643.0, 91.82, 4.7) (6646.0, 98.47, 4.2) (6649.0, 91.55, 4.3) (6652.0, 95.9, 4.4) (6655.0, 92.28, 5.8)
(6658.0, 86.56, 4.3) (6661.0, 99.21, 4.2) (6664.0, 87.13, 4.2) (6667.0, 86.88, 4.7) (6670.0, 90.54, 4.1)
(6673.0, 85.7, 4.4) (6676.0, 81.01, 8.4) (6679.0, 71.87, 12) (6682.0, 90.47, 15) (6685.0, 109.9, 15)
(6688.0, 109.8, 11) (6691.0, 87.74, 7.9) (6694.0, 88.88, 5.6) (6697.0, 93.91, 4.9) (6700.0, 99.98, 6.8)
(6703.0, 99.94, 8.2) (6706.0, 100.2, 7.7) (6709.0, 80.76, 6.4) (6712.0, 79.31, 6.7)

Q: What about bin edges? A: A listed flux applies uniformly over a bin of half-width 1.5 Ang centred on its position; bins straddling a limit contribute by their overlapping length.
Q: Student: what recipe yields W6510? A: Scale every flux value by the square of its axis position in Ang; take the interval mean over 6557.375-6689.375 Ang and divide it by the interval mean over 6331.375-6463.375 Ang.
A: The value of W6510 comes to 1.1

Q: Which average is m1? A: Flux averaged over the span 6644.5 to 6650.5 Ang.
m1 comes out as 95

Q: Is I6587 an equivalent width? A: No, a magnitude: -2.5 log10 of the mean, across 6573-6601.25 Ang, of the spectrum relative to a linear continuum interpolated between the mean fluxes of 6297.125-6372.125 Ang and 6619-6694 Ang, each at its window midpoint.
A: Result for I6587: -0.067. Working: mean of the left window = 91.9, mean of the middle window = 97.3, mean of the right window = 91.5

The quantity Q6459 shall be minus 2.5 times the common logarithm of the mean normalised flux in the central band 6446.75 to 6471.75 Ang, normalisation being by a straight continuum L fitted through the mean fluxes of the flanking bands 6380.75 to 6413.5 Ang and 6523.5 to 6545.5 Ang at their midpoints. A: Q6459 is 0.05 mag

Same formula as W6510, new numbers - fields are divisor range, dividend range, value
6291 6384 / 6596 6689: 1.10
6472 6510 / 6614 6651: 1.05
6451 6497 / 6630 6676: 1.04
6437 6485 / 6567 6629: 1.06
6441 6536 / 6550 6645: 1.03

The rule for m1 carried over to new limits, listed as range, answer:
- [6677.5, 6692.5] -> 94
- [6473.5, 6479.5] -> 95.2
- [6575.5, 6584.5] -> 99.7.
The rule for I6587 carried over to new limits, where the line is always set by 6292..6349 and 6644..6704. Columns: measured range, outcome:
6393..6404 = -0.08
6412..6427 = 0.01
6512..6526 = -0.01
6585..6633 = -0.02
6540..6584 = 0.00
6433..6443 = -0.05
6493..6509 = -0.01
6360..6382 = 0.00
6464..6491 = -0.01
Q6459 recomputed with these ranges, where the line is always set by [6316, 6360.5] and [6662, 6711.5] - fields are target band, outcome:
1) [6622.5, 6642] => 0.01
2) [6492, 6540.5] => -0.02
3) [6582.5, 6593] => -0.08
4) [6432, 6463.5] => -0.02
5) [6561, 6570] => 0.03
